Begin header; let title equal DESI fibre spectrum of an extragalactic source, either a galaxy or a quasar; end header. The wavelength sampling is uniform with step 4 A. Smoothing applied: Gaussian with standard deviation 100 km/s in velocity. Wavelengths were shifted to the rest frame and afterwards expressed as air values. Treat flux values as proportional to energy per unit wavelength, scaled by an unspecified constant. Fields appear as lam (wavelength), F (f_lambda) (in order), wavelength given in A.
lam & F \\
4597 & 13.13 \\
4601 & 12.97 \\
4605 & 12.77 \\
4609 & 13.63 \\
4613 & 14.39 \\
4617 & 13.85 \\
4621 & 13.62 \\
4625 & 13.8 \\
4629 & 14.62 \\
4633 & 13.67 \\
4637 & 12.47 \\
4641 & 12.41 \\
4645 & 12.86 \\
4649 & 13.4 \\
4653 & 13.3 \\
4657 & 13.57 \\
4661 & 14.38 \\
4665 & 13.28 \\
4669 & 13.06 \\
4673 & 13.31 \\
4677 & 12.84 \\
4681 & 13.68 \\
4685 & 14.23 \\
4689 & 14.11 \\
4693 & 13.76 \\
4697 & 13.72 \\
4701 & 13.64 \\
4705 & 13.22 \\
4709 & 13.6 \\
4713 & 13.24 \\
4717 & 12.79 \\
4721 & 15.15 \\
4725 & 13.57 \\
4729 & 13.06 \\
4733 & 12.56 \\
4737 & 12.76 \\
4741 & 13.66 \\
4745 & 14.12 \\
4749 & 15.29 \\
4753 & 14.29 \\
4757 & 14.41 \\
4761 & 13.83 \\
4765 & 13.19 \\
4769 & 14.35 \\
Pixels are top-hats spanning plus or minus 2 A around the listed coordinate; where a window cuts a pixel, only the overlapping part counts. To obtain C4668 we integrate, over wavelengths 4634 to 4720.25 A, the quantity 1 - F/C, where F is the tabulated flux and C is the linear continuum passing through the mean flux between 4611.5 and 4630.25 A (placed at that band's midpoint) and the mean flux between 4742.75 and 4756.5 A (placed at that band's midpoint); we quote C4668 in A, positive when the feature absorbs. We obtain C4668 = 5.11 A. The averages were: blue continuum 14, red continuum 14.5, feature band 13.4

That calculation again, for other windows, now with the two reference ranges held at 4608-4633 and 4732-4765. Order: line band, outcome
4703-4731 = 0.75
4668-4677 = 0.52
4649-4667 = 0.43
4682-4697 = -0.06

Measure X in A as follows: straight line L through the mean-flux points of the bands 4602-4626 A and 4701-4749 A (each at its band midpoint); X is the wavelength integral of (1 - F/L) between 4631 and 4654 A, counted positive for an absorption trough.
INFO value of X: 1.02 A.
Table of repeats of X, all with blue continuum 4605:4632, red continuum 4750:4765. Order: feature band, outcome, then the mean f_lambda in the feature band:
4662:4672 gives 0.47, 13.3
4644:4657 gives 0.62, 13.3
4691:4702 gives 0.24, 13.7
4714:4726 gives 0.21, 13.8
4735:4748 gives 0.41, 13.6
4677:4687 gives 0.19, 13.7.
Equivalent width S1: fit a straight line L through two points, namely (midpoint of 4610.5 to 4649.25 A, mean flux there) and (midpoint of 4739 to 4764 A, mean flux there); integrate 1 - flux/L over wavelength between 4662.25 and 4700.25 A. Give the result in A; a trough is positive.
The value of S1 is 0.7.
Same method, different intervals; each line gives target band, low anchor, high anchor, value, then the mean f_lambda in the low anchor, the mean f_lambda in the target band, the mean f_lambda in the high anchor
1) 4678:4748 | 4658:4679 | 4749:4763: 1.4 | 13.4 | 13.6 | 14.3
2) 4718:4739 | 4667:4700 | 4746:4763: 1.1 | 13.6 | 13.4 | 14.4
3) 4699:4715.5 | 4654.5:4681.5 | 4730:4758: 0.3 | 13.4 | 13.4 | 13.8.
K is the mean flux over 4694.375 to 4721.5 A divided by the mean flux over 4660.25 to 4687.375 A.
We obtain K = 1.0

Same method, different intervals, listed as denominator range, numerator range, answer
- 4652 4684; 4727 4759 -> 1.02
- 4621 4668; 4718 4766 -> 1.03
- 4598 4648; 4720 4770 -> 1.03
